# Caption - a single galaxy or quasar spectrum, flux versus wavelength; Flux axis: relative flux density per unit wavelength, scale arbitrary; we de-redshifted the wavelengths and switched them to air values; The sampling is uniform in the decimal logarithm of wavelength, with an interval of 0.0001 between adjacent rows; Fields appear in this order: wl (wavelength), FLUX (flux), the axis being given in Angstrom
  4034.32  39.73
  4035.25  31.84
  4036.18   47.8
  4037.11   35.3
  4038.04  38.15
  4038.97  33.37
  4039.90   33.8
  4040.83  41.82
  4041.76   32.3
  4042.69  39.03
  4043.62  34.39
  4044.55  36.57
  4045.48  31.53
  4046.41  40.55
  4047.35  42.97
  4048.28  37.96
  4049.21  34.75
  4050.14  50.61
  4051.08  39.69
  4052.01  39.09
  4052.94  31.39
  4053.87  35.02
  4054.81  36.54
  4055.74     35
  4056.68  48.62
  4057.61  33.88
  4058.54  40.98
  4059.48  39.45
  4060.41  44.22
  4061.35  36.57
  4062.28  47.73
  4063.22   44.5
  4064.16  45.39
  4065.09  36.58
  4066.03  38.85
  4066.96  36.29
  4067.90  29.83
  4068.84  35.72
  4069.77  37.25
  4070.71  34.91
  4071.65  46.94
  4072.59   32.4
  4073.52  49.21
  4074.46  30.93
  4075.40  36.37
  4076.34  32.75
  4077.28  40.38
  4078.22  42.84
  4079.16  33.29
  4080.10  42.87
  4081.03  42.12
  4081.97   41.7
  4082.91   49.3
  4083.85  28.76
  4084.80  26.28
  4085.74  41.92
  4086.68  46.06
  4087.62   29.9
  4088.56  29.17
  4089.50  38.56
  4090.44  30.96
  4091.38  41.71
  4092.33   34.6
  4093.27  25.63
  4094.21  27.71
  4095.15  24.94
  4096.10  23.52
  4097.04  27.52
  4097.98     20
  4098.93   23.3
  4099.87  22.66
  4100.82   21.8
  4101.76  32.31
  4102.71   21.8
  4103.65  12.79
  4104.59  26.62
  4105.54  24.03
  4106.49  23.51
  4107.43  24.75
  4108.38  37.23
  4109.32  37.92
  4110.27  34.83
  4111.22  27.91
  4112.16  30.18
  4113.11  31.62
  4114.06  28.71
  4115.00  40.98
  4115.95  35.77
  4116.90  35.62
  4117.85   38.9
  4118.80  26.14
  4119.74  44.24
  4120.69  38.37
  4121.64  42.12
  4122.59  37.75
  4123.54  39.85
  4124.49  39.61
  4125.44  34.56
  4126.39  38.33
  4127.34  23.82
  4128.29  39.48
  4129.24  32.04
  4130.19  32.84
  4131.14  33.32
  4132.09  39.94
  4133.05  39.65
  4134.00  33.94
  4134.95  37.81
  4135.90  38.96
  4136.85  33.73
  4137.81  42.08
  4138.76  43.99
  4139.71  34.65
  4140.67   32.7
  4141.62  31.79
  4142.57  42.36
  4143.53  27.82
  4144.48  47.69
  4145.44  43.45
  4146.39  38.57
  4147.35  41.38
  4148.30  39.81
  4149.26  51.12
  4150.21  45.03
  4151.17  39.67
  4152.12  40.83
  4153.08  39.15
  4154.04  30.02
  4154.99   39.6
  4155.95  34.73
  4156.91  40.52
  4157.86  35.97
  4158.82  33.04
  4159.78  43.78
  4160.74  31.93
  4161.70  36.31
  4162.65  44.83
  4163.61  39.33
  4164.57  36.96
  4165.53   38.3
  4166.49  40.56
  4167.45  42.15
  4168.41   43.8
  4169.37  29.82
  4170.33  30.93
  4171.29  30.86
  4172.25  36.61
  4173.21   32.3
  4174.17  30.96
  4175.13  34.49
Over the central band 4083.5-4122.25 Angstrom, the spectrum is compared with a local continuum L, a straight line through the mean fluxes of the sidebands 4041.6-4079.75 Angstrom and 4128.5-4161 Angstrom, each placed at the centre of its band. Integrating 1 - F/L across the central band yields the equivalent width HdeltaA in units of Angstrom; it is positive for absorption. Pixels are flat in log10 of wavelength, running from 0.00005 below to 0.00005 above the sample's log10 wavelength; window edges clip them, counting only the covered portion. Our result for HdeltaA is 7.6 Angstrom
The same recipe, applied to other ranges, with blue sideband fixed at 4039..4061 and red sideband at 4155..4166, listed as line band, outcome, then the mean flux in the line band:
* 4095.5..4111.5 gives 5.1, 26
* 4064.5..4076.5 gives 0.4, 37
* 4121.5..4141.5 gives 0.7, 36.5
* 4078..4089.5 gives 0.1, 37.8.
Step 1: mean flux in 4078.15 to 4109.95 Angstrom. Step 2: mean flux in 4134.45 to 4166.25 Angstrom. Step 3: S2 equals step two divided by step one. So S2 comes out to 1.25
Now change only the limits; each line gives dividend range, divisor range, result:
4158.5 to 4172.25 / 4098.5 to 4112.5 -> 1.40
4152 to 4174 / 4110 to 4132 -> 1.05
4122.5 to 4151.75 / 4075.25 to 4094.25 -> 1.04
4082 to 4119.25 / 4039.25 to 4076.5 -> 0.80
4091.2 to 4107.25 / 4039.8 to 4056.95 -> 0.67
